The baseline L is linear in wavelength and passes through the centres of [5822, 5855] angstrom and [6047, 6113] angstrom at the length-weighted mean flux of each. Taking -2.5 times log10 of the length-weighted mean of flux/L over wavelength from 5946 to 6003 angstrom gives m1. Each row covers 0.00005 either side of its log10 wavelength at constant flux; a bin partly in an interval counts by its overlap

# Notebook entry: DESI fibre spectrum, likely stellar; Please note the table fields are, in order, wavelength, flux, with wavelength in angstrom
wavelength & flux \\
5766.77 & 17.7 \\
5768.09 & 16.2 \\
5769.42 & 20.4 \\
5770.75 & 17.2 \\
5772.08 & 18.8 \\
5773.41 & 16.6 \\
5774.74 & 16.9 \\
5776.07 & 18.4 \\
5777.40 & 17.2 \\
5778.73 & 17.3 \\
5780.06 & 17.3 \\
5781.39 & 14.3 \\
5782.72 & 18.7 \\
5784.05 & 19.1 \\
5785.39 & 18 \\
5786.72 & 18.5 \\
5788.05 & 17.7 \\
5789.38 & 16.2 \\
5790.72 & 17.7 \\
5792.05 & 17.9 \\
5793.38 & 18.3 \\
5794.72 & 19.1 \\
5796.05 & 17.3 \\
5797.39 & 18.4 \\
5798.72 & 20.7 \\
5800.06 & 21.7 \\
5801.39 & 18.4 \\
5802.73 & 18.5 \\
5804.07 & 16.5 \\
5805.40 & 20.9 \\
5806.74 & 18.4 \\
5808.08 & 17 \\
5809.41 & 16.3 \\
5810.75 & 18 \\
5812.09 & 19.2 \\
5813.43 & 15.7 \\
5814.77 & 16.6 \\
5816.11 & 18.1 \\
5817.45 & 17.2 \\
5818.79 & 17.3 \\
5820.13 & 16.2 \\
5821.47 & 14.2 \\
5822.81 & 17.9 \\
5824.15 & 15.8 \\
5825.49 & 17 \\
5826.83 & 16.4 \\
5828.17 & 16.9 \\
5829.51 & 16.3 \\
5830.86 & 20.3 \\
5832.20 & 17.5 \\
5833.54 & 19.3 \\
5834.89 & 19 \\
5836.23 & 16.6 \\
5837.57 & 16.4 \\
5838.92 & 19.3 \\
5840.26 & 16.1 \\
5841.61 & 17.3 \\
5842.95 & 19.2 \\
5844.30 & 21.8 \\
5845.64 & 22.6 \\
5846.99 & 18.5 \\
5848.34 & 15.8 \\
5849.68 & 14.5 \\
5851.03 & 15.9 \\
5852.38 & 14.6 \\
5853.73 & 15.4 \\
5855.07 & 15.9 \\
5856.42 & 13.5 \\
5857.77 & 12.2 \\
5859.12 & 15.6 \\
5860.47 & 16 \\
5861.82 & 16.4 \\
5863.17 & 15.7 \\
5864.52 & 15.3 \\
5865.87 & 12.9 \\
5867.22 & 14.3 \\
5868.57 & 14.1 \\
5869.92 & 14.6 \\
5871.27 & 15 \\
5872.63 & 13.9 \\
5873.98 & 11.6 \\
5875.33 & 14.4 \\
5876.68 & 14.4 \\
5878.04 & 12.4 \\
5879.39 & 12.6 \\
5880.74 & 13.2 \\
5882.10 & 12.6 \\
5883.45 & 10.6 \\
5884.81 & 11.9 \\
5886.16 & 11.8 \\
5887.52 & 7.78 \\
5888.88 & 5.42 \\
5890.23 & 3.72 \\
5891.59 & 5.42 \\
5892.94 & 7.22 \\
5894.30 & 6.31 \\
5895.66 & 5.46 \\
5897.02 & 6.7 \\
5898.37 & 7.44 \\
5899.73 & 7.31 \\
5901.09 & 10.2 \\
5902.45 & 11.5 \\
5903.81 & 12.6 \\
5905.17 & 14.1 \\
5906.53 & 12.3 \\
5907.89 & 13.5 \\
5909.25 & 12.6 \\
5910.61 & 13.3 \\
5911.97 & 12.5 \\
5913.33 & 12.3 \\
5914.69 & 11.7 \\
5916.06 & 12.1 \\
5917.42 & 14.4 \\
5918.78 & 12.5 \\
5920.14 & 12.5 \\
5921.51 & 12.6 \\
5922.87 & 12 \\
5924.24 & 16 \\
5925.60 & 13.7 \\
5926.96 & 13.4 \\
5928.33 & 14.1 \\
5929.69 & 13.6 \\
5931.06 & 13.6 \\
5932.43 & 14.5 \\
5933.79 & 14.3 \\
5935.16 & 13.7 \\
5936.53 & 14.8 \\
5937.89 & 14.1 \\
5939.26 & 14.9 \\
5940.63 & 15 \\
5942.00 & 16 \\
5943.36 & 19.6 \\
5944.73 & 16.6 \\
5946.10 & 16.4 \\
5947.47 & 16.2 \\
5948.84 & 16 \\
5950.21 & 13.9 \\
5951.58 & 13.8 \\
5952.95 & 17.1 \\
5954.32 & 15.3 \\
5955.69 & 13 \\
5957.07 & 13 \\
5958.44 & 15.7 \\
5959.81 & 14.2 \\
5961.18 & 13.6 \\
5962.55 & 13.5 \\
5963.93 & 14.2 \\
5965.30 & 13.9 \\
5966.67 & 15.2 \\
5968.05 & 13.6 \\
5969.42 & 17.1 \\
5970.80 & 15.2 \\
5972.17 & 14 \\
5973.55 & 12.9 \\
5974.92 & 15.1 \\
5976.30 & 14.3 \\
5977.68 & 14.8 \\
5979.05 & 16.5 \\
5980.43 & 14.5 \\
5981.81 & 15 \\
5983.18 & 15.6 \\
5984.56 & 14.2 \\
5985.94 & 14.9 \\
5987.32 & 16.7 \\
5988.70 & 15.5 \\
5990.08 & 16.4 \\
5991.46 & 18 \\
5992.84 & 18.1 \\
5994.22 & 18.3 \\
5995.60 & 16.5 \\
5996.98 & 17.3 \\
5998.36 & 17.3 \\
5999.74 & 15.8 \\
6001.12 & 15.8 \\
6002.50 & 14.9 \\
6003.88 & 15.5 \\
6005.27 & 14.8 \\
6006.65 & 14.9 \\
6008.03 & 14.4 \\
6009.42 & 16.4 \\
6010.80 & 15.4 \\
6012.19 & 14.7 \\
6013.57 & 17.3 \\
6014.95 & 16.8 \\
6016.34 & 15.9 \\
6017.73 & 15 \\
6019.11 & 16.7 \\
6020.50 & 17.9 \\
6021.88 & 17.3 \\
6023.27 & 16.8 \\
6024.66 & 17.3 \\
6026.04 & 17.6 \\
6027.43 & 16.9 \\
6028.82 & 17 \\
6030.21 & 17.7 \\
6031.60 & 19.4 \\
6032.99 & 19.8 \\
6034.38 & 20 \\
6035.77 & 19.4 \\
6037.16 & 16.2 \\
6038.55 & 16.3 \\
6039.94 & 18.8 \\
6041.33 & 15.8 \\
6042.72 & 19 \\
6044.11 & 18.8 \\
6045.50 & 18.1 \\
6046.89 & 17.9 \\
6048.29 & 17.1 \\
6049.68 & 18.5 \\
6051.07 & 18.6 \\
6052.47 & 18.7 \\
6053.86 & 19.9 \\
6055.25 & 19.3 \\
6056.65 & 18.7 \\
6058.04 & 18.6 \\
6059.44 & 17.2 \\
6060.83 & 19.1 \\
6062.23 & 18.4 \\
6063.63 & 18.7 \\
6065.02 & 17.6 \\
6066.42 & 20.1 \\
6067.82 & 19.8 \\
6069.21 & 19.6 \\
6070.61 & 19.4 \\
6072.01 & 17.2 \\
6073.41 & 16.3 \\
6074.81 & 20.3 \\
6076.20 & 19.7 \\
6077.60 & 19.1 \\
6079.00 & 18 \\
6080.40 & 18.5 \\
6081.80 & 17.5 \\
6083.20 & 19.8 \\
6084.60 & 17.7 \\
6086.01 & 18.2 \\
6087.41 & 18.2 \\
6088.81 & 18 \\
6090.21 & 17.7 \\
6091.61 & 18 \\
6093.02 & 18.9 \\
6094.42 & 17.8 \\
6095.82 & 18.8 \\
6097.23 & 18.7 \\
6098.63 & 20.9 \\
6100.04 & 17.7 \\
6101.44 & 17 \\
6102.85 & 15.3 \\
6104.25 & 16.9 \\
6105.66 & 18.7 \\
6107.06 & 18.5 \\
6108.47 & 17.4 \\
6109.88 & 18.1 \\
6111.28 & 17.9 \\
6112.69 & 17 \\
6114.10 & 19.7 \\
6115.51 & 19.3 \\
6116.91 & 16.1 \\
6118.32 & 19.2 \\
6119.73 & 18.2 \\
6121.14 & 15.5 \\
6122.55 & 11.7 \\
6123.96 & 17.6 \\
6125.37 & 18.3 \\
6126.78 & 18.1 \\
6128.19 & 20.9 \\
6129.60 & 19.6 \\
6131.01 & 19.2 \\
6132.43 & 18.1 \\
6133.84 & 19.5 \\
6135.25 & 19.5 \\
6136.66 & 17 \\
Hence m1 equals 0.175 mag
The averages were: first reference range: 17.5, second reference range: 18.4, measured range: 15.3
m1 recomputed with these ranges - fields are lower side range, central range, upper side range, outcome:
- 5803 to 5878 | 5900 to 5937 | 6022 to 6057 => 0.30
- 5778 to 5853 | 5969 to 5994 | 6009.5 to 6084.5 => 0.16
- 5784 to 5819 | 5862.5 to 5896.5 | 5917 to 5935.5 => 0.34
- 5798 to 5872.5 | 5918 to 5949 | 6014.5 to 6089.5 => 0.20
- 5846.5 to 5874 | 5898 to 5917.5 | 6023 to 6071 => 0.31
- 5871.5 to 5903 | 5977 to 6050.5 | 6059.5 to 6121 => -0.11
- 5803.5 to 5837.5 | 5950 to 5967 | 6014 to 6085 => 0.24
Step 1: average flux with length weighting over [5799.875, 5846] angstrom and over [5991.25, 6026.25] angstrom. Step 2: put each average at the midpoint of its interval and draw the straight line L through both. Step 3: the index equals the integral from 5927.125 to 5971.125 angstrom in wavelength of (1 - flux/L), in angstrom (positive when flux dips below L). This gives 5.2 angstrom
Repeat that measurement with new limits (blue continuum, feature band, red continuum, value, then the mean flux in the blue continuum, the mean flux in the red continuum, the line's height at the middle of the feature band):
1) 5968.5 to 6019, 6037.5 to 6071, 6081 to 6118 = -2.7 angstrom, 15.7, 18.1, 17.1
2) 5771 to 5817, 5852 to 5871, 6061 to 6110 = 3.4 angstrom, 17.9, 18.4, 18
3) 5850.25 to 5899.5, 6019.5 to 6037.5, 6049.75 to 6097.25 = -0.9 angstrom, 12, 18.6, 17.1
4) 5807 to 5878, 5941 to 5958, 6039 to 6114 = 1.7 angstrom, 16.4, 18.3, 17.3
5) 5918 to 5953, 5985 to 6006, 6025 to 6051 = 0.3 angstrom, 14.6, 18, 16.6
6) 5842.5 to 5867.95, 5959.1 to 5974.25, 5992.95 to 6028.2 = 1.8 angstrom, 16.1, 16.3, 16.3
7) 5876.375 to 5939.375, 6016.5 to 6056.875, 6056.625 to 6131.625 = -4.3 angstrom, 11.6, 18.2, 16.2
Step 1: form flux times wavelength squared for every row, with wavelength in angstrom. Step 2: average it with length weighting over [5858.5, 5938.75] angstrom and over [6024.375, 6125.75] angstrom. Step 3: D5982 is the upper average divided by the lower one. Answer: 1.58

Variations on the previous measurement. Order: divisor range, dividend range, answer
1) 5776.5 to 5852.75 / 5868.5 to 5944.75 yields 0.71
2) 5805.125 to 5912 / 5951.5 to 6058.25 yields 1.20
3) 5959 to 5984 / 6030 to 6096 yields 1.30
